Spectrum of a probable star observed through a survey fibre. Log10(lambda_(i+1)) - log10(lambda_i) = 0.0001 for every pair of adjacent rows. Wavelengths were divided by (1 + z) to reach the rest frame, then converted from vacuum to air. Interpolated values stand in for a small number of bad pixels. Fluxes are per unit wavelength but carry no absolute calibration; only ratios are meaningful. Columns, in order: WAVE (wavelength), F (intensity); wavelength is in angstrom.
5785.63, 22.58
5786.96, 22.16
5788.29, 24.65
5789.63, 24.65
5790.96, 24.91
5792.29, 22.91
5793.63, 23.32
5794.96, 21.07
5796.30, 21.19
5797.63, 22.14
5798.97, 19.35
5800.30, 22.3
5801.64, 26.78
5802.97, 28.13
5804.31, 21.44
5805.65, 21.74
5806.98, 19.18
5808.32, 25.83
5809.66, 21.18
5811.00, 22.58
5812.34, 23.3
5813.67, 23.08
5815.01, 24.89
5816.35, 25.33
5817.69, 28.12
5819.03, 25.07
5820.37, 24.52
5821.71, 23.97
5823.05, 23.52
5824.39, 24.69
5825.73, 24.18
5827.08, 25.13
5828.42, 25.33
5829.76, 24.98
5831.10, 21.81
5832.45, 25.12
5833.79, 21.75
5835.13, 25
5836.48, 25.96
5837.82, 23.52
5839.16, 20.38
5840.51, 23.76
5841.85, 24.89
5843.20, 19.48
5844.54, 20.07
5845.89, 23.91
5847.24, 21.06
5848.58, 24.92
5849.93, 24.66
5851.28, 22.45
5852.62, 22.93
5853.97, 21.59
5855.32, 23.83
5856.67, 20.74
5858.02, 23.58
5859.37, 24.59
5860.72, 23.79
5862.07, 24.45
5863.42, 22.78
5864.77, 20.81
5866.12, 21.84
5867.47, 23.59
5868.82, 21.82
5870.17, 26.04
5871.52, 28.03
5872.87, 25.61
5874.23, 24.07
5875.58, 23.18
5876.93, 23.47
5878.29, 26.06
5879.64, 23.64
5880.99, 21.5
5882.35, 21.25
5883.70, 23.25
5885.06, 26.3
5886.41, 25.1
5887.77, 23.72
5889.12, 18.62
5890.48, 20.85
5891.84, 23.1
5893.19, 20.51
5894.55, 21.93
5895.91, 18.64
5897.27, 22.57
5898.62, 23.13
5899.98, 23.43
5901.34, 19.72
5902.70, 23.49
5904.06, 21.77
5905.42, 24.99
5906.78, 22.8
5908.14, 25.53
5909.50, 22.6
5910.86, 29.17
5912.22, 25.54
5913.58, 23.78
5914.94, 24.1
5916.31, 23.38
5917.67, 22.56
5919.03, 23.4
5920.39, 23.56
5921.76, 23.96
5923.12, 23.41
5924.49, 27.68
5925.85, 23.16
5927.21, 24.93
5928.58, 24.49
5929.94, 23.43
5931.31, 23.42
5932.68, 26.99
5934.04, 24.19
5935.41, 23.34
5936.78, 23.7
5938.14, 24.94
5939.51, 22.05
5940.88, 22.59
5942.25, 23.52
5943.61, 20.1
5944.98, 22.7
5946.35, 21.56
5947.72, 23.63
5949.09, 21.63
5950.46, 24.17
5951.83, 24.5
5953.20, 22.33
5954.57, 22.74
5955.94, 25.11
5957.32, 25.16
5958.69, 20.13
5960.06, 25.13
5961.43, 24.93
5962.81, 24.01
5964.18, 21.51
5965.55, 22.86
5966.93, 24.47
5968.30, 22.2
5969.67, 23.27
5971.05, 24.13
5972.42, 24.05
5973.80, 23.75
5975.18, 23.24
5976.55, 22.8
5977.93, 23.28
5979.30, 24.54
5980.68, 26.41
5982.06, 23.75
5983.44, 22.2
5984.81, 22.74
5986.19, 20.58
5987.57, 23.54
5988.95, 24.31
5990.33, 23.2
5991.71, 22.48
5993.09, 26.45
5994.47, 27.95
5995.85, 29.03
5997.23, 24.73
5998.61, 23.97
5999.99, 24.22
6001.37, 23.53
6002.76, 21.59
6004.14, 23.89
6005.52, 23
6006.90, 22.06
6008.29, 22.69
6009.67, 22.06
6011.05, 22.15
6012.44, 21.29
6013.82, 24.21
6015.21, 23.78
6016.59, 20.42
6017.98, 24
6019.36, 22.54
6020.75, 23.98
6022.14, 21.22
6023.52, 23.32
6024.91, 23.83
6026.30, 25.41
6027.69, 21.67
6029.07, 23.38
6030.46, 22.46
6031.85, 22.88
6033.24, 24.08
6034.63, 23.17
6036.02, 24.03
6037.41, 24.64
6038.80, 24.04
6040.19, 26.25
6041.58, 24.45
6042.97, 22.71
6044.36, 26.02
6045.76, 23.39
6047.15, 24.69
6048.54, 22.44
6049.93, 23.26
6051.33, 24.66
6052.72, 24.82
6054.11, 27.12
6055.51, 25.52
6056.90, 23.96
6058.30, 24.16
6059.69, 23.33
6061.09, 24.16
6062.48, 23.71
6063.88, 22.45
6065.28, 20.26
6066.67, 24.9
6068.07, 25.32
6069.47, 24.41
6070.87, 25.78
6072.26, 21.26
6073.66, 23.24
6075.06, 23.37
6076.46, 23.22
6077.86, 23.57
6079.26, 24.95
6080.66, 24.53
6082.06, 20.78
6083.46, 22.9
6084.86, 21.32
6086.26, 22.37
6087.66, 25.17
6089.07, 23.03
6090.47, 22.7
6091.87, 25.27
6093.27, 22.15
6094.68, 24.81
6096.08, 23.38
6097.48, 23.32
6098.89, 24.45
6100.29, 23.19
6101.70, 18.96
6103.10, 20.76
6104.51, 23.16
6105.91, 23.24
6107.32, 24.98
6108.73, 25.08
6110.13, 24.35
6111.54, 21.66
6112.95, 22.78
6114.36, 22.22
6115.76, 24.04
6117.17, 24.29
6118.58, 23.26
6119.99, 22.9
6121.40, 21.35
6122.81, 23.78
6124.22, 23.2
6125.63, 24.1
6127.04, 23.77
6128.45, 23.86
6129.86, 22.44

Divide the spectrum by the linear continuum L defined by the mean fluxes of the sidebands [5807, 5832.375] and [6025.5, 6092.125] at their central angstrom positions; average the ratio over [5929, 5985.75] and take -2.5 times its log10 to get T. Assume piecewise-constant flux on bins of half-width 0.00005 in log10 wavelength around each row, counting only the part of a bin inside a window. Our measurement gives 0.02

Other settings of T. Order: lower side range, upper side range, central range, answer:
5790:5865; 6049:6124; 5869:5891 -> -0.02 mag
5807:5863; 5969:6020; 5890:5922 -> 0.02 mag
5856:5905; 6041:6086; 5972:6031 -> 0.00 mag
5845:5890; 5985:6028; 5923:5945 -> -0.02 mag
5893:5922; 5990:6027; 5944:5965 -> 0.01 mag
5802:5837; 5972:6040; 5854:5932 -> 0.02 mag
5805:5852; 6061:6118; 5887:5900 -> 0.09 mag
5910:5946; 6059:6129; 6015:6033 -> 0.03 mag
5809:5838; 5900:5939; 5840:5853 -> 0.06 mag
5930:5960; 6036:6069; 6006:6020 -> 0.06 mag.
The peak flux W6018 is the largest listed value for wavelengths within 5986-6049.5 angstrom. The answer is 29.03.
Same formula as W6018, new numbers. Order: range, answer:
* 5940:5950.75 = 24.17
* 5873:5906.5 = 26.3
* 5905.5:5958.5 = 29.17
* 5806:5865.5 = 28.12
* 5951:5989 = 26.41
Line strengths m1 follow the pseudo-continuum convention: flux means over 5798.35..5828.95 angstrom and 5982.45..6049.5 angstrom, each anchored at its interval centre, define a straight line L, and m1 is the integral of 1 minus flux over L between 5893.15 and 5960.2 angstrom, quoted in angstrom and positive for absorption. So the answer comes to 0.8 angstrom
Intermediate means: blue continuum 23.9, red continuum 23.6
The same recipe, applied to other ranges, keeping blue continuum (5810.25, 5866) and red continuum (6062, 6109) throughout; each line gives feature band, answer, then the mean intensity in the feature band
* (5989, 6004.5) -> -0.8 angstrom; 24.6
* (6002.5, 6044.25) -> 0.2 angstrom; 23.2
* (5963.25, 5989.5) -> 0.0 angstrom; 23.4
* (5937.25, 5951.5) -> 0.4 angstrom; 22.8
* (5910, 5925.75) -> -0.7 angstrom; 24.5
